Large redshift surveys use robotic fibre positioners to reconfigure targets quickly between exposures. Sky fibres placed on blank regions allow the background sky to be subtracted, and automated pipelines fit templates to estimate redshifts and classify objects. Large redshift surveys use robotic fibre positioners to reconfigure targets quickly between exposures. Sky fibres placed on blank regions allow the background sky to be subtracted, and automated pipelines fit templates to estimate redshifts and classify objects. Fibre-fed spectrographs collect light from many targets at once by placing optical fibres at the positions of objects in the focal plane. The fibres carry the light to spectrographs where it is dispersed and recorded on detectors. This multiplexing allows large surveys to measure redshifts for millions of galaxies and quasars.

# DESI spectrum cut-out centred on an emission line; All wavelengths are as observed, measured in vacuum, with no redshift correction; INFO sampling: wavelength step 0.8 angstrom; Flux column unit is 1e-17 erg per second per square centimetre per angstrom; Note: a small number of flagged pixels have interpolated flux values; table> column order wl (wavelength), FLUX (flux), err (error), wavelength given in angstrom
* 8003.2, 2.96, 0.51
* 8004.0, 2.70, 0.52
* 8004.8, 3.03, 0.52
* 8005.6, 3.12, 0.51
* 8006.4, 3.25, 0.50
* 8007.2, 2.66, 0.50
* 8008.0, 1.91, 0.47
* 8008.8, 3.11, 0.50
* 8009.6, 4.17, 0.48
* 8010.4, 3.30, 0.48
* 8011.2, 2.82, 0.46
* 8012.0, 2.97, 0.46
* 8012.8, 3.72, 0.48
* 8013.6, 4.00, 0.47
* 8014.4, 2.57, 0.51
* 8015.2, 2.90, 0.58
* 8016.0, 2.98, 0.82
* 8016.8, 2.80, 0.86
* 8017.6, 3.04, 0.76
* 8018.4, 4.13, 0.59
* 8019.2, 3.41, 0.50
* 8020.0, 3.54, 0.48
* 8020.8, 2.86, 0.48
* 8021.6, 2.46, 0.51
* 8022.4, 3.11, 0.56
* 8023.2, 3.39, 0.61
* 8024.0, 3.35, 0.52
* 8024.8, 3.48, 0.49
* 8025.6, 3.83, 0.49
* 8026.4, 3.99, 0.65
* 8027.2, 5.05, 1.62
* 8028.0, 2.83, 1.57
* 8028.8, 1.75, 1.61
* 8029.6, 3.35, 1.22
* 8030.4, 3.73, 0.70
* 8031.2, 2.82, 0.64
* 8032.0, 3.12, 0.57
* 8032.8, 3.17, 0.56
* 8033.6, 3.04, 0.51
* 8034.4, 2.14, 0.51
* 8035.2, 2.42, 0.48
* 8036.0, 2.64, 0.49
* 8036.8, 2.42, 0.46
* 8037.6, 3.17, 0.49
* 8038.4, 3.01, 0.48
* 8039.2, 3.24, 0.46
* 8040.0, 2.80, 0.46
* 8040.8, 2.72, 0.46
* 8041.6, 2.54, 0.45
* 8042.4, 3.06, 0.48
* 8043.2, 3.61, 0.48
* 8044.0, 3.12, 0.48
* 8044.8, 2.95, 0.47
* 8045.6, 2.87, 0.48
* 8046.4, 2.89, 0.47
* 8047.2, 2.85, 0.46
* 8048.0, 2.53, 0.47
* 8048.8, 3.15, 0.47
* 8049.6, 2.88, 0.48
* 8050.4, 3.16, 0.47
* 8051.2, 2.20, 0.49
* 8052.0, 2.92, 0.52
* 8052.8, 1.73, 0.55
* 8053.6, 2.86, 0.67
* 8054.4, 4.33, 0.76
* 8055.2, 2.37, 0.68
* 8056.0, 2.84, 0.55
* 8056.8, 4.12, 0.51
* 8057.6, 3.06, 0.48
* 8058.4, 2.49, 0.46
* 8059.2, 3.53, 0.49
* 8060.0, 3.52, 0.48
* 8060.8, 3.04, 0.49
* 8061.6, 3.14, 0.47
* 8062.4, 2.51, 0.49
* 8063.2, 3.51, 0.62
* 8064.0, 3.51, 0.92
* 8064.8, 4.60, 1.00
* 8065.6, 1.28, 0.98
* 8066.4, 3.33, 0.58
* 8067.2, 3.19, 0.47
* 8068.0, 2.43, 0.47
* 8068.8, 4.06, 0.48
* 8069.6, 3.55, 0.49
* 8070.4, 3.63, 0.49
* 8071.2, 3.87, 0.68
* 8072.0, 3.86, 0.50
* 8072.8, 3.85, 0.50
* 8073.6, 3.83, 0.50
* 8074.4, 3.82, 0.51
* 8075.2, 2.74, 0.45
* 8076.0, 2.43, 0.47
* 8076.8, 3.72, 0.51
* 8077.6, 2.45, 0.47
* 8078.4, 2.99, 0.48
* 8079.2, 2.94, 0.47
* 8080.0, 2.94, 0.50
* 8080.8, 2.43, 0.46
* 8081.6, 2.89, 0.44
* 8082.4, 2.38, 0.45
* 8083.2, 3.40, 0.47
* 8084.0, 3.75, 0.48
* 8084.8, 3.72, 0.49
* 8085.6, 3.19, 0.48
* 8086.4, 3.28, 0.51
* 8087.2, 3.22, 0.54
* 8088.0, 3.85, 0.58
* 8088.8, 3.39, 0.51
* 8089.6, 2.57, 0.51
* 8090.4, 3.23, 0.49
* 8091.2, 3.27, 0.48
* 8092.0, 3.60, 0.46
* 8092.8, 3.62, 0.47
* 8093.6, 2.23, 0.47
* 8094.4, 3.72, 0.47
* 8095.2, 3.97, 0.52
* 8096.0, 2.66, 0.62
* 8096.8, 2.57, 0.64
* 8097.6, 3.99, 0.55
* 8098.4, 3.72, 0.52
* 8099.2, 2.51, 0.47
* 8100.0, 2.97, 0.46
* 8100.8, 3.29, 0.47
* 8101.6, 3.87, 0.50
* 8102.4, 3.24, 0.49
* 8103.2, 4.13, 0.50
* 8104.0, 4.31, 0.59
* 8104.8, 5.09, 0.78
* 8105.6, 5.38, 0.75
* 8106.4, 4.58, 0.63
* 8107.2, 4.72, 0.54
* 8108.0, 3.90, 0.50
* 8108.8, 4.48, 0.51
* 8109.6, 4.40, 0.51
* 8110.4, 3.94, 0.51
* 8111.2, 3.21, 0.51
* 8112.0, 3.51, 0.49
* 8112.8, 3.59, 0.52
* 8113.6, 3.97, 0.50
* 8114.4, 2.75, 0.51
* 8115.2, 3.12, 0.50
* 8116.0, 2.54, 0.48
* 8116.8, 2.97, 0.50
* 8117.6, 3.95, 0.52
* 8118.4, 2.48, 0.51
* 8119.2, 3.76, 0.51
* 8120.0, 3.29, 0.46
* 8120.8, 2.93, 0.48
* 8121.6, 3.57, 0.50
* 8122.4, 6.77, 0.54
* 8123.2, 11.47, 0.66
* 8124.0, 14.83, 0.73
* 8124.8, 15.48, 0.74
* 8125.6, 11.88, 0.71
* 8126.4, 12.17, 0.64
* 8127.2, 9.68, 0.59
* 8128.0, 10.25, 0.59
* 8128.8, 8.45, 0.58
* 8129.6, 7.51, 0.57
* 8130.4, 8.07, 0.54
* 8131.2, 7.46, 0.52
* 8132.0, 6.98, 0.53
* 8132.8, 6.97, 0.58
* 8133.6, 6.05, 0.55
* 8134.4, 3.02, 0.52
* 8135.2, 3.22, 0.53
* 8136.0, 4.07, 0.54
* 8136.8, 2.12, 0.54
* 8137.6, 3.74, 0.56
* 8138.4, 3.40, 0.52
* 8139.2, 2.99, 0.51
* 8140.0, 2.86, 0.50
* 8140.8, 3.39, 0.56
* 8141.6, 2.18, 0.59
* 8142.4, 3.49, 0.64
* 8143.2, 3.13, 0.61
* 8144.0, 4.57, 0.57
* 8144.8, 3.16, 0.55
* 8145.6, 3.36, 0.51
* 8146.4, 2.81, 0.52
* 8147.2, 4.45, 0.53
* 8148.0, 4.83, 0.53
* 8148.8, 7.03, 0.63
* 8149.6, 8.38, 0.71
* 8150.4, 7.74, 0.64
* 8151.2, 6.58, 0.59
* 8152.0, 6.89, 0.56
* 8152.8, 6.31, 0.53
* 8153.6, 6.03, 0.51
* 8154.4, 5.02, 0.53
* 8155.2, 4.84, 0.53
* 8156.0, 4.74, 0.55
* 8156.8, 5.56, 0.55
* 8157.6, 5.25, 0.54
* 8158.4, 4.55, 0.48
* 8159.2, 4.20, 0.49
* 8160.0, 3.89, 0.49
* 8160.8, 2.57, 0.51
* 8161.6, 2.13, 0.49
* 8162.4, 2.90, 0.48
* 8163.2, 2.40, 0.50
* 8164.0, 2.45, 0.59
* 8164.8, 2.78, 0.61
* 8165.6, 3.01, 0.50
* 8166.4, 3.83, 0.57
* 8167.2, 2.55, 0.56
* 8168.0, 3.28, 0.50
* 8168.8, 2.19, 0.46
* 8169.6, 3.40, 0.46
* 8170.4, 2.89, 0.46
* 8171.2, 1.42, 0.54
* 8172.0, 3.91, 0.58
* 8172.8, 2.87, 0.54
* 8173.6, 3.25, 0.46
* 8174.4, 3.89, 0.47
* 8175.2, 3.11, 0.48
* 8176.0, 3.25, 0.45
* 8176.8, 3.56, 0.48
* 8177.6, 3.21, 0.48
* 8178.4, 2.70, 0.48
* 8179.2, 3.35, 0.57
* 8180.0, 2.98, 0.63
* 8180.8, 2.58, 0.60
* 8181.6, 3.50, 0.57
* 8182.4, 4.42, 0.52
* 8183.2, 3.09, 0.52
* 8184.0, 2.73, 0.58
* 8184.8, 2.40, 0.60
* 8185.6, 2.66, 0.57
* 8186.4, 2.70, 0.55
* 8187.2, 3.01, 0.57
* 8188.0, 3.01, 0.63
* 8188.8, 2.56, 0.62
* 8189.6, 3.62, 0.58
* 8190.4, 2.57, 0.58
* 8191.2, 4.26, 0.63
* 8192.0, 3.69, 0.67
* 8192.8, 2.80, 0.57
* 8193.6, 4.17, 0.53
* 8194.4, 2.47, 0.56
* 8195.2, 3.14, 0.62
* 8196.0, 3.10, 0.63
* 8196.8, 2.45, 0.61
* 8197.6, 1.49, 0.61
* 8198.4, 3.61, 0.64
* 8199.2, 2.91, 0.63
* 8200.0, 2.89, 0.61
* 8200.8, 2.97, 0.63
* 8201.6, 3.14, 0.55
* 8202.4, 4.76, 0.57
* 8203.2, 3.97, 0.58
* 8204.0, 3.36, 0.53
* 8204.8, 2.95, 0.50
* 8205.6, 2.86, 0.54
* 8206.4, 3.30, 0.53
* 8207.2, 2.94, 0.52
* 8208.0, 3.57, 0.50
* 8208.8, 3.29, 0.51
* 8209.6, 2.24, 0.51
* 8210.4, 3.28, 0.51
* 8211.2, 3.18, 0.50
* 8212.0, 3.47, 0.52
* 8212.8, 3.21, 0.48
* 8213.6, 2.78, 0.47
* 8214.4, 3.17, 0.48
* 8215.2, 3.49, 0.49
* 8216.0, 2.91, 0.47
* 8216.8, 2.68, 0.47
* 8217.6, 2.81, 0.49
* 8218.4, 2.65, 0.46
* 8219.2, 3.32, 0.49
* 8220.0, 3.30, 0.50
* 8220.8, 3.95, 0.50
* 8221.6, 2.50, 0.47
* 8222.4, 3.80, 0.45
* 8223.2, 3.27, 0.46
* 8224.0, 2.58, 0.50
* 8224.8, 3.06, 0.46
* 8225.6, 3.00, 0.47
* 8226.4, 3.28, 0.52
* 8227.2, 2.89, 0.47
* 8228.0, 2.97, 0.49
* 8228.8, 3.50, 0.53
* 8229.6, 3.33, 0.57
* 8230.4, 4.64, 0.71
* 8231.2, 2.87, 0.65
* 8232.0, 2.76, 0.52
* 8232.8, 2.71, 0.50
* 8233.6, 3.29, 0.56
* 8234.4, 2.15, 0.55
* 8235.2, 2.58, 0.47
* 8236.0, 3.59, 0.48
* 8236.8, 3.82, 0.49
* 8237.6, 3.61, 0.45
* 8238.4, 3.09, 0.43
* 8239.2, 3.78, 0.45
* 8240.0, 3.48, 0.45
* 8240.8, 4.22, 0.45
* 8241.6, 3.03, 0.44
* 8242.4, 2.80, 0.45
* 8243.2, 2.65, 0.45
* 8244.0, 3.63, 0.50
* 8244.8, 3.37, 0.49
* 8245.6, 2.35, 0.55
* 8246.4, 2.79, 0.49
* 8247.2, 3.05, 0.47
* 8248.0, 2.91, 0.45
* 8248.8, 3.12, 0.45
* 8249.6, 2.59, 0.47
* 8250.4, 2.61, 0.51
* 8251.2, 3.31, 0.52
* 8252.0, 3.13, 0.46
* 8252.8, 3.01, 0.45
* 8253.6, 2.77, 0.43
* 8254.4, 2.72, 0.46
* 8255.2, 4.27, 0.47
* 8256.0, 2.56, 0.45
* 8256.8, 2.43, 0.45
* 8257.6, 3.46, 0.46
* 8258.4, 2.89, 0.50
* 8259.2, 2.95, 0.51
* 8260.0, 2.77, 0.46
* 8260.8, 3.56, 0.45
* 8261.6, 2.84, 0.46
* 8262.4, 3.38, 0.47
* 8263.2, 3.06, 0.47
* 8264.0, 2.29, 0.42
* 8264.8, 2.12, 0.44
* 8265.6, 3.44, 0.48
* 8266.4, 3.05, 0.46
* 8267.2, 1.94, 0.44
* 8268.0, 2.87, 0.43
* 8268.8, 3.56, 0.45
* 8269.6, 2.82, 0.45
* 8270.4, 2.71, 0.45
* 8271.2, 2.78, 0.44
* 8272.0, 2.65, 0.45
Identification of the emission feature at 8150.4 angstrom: [N II] 6583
